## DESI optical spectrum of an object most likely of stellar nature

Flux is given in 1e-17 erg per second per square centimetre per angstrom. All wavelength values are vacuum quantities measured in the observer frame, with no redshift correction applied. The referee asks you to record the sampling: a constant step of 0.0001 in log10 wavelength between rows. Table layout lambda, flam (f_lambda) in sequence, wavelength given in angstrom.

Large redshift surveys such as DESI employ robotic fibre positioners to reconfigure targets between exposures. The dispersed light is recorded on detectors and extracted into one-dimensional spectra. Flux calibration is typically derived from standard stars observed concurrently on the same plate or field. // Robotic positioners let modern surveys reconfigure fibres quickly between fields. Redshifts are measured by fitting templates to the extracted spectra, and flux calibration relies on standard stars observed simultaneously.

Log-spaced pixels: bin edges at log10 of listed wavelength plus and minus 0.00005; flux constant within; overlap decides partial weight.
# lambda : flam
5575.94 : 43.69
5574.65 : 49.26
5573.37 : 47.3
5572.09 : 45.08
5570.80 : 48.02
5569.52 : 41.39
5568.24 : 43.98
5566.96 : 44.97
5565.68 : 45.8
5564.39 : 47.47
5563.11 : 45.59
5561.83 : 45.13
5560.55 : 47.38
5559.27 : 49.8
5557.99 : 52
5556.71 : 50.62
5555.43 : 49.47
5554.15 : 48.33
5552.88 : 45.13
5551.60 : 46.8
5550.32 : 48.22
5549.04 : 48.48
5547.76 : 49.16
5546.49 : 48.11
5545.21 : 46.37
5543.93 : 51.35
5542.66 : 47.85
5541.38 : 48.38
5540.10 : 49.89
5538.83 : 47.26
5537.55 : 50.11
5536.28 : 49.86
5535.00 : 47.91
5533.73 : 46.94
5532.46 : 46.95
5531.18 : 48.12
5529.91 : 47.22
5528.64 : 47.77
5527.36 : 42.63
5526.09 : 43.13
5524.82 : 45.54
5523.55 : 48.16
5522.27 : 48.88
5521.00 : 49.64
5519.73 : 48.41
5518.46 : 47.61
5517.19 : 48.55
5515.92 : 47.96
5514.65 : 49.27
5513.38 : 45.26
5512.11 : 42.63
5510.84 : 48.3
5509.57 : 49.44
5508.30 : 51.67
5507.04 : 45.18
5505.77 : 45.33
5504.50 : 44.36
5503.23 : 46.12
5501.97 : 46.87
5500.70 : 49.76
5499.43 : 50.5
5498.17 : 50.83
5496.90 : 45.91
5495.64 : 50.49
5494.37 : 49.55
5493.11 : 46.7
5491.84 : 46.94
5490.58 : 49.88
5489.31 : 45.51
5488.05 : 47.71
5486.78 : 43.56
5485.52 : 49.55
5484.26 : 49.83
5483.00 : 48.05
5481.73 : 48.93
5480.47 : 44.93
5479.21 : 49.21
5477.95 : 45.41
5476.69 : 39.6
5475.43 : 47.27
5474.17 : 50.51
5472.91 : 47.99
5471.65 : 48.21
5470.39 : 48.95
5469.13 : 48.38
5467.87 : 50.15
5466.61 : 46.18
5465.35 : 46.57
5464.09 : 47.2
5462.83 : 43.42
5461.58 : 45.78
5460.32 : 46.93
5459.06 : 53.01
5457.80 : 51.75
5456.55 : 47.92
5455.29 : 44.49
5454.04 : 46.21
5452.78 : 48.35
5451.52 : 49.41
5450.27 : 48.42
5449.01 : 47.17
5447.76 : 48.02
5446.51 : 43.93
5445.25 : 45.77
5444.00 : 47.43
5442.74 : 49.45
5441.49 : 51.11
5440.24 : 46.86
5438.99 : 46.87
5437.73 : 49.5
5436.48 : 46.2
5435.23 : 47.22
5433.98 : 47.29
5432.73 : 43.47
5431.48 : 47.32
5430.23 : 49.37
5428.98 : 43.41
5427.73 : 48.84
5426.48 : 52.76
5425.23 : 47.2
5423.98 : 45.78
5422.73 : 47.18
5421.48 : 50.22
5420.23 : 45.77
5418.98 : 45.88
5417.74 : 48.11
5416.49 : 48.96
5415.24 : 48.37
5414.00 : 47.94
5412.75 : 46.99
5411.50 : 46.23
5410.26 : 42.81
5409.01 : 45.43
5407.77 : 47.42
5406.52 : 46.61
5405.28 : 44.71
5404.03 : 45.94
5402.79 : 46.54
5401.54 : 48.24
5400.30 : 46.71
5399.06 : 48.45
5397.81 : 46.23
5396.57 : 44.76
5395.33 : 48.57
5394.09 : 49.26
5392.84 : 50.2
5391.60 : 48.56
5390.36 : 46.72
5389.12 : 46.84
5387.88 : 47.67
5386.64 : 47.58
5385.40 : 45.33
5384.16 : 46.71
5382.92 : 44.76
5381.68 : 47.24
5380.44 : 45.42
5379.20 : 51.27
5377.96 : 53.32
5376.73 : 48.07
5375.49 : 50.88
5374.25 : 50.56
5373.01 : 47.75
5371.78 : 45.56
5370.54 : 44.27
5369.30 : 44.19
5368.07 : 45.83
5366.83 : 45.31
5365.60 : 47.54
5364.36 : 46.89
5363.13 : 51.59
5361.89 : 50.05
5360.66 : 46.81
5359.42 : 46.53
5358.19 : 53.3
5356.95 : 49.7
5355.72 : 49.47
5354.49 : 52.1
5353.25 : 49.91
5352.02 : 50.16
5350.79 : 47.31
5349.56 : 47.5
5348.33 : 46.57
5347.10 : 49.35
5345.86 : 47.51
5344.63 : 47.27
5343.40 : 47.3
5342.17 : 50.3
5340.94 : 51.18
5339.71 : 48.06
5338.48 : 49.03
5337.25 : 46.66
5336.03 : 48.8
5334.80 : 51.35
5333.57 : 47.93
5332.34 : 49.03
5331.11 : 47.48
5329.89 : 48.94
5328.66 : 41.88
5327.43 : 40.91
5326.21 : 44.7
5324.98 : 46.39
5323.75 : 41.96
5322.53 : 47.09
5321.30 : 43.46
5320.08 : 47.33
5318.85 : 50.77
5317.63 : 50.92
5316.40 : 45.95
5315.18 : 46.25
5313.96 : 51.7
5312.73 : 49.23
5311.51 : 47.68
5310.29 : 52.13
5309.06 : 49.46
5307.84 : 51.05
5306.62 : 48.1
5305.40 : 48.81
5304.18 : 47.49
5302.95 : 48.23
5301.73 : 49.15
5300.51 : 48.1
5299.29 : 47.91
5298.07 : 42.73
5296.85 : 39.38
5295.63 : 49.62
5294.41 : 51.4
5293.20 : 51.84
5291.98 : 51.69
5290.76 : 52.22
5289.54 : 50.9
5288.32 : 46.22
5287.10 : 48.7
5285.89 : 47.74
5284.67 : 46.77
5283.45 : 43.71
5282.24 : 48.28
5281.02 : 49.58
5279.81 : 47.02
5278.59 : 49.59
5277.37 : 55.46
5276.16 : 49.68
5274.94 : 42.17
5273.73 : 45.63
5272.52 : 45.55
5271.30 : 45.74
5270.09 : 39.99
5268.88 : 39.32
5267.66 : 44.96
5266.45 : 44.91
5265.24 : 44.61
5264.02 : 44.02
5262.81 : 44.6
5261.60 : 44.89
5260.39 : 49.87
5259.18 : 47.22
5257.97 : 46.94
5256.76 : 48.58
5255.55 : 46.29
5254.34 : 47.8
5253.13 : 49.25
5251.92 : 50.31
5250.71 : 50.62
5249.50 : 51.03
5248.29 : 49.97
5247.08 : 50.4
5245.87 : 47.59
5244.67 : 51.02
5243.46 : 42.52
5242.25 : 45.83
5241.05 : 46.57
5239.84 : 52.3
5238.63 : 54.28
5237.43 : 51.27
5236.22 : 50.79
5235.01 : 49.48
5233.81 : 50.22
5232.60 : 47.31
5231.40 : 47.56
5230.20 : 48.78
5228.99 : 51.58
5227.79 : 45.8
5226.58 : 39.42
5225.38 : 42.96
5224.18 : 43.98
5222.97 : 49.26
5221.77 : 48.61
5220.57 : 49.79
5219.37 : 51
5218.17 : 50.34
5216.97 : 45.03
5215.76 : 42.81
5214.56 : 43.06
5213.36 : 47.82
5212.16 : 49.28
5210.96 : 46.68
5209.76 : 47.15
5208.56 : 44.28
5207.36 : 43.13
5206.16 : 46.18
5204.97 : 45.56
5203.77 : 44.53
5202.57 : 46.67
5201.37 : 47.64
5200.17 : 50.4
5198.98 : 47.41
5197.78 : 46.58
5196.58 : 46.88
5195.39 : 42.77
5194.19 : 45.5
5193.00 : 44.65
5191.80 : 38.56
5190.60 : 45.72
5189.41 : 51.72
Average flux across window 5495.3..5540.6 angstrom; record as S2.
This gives 47.6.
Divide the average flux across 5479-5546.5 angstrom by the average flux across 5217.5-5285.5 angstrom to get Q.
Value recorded 1.0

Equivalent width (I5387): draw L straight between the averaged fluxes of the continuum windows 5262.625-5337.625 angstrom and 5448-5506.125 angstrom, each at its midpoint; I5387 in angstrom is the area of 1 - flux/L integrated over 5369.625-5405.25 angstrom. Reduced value -0.1 angstrom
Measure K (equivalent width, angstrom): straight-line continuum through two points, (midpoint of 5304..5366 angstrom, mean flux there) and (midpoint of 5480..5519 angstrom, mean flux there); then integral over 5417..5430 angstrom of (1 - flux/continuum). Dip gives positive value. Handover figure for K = 0.1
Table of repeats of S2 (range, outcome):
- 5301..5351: 47.9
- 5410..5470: 47.5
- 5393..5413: 46.6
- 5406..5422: 47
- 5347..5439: 47.6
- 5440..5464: 47.7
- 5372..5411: 47.4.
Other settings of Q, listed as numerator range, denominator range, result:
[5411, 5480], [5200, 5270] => 1.01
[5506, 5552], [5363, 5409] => 1.01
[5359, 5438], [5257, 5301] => 1.01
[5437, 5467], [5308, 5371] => 0.99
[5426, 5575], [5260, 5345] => 1.00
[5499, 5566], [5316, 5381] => 1.00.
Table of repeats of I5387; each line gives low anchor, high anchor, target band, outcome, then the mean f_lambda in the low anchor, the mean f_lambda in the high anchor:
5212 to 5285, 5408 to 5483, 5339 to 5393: -0.9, 47.4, 47.4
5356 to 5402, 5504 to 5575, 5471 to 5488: 0.1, 47.8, 47.4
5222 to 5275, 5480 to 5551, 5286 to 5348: -0.9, 47.2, 47.7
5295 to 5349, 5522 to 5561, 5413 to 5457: 0.3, 47.6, 48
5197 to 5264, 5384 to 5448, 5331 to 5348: -0.5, 47.6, 47.2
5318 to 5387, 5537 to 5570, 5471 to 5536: 0.4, 47.8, 47.7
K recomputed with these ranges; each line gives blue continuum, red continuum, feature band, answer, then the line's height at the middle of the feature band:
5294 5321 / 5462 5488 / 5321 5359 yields 0.1 angstrom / 48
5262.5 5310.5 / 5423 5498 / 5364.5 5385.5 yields 0.0 angstrom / 47.4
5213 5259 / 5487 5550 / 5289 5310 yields -0.3 angstrom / 48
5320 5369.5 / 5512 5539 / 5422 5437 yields 0.1 angstrom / 47.5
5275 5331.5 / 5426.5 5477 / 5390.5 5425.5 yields 0.4 angstrom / 47.6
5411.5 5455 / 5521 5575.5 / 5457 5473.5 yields -0.2 angstrom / 47.5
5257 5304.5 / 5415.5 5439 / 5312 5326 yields 0.0 angstrom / 47.1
